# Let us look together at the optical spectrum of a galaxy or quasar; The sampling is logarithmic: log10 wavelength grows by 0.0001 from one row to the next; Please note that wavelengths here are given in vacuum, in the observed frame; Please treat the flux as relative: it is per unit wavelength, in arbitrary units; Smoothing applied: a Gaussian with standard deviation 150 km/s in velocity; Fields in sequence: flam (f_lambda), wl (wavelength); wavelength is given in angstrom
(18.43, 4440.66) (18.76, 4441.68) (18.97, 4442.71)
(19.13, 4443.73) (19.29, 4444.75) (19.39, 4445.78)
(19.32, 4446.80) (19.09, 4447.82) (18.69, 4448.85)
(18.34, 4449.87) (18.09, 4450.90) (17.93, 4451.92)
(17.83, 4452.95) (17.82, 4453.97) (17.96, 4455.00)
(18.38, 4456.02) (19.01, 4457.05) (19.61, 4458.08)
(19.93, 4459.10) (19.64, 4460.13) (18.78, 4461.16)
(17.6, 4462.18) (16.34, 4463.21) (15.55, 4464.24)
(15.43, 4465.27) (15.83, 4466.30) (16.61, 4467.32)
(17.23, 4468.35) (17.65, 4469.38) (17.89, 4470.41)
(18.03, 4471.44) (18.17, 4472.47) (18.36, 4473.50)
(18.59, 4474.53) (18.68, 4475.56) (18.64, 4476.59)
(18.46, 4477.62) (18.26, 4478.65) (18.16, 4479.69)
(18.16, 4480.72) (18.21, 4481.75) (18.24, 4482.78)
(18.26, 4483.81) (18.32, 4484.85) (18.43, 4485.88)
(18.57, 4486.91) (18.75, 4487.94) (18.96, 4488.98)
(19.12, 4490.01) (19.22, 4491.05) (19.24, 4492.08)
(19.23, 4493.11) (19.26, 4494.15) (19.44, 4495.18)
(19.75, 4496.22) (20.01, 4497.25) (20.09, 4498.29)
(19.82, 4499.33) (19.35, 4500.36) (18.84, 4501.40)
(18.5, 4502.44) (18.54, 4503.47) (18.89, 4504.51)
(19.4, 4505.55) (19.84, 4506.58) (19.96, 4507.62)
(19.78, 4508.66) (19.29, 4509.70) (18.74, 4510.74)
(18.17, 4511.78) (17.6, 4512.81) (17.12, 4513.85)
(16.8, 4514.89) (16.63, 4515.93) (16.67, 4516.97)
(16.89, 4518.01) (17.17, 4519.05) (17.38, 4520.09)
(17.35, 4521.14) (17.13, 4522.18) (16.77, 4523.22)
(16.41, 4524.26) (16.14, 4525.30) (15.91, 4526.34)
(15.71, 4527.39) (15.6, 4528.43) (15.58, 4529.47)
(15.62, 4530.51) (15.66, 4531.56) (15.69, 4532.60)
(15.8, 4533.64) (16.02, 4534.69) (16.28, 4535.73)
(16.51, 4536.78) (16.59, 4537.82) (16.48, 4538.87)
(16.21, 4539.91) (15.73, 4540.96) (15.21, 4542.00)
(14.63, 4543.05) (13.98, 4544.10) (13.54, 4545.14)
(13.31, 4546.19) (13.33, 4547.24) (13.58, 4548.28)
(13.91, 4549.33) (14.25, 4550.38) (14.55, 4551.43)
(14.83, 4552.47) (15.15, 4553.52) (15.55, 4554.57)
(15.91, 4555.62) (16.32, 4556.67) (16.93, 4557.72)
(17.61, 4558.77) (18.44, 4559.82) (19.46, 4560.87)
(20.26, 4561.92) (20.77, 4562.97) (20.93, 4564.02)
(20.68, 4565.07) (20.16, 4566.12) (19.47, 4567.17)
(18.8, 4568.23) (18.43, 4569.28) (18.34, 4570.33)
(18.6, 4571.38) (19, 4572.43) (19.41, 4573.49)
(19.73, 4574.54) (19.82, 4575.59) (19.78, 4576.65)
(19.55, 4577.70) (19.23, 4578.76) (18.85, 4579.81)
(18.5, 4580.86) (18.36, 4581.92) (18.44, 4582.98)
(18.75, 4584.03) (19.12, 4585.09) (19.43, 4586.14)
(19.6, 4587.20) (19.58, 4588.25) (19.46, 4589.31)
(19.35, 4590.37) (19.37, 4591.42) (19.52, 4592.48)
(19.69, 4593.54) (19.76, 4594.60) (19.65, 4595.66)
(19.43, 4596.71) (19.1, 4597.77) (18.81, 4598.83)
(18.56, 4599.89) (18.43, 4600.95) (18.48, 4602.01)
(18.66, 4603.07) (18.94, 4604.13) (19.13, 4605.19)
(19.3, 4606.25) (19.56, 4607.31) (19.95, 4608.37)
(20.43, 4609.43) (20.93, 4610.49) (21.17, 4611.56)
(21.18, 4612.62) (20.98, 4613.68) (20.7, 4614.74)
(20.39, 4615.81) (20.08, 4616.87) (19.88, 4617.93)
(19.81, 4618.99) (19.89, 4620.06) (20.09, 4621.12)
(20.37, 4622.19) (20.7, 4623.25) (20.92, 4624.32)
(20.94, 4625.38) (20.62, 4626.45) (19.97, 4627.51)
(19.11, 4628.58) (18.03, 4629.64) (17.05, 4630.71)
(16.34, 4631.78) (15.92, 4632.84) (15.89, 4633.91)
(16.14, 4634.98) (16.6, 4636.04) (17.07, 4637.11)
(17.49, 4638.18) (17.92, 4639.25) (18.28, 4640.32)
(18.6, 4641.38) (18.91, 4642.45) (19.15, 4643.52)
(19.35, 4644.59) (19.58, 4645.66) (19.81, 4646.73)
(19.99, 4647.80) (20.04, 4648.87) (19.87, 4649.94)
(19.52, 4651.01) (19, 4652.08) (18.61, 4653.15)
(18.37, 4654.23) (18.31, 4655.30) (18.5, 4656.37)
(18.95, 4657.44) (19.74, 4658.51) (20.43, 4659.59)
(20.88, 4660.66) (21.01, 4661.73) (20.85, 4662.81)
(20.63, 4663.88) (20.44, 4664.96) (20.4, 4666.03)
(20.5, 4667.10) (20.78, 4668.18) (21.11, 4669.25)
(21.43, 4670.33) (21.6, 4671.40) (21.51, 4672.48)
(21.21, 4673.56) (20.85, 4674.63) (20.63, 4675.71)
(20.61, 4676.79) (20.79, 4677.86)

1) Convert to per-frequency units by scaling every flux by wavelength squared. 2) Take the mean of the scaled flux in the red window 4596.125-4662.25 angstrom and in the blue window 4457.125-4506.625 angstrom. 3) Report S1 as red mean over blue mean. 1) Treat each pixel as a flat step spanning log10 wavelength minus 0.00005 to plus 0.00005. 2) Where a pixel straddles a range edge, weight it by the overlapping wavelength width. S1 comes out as 1.11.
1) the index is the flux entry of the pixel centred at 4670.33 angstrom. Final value 21.43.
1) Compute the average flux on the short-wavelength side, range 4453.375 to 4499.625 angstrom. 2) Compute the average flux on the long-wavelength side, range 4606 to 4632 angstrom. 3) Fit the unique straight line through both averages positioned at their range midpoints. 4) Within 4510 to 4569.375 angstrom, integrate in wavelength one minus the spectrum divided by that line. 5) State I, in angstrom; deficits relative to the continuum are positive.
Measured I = 7.8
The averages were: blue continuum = 18.4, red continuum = 20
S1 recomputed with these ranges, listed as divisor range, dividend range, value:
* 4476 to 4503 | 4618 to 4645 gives 1.05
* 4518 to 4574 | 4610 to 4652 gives 1.20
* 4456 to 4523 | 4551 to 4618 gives 1.08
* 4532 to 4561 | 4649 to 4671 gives 1.35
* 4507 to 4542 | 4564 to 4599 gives 1.18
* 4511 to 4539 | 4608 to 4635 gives 1.24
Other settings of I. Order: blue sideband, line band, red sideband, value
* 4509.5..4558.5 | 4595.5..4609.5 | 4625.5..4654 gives -1.2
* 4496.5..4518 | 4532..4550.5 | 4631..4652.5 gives 3.5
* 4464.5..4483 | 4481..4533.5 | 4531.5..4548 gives -4.8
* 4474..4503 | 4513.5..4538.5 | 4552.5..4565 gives 2.7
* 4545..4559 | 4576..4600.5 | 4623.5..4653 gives -4.1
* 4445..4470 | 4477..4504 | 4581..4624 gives -0.8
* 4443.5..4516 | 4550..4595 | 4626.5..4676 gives 0.7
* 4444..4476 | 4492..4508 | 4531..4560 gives -2.4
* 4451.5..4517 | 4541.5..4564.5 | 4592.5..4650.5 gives 3.4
